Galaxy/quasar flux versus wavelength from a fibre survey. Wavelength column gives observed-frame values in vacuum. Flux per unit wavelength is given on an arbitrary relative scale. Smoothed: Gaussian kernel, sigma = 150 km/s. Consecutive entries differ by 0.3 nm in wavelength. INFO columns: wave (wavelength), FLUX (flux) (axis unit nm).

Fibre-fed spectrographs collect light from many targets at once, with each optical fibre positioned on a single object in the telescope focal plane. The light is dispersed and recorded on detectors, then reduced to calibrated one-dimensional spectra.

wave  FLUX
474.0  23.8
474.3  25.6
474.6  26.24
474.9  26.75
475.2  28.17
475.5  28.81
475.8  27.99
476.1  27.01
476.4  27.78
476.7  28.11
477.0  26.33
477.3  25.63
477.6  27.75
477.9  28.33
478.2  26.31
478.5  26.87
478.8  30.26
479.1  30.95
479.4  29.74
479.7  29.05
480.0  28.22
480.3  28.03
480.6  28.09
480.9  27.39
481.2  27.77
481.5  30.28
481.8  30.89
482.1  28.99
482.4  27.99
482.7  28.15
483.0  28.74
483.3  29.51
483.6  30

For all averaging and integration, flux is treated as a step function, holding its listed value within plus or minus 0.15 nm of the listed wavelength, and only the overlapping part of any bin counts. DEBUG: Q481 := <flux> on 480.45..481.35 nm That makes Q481 27.8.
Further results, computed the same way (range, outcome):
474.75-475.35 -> 27.5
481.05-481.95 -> 29.6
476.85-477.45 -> 26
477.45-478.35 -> 27.5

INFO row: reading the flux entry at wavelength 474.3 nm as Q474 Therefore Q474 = 25.6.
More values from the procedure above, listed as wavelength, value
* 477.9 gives 28.33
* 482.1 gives 28.99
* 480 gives 28.22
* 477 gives 26.33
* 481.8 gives 30.89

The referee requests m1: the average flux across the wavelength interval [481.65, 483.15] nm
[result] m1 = 29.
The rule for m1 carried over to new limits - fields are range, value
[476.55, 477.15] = 27.2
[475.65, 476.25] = 27.5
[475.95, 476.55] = 27.4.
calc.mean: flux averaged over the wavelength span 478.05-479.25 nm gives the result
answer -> 28.6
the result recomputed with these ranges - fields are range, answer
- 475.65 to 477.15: 27.4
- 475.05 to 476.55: 28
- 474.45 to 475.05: 26.5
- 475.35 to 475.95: 28.4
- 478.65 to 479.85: 30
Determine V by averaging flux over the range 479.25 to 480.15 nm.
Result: 29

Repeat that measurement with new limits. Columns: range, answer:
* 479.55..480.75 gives 28.3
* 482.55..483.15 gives 28.4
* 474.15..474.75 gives 25.9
